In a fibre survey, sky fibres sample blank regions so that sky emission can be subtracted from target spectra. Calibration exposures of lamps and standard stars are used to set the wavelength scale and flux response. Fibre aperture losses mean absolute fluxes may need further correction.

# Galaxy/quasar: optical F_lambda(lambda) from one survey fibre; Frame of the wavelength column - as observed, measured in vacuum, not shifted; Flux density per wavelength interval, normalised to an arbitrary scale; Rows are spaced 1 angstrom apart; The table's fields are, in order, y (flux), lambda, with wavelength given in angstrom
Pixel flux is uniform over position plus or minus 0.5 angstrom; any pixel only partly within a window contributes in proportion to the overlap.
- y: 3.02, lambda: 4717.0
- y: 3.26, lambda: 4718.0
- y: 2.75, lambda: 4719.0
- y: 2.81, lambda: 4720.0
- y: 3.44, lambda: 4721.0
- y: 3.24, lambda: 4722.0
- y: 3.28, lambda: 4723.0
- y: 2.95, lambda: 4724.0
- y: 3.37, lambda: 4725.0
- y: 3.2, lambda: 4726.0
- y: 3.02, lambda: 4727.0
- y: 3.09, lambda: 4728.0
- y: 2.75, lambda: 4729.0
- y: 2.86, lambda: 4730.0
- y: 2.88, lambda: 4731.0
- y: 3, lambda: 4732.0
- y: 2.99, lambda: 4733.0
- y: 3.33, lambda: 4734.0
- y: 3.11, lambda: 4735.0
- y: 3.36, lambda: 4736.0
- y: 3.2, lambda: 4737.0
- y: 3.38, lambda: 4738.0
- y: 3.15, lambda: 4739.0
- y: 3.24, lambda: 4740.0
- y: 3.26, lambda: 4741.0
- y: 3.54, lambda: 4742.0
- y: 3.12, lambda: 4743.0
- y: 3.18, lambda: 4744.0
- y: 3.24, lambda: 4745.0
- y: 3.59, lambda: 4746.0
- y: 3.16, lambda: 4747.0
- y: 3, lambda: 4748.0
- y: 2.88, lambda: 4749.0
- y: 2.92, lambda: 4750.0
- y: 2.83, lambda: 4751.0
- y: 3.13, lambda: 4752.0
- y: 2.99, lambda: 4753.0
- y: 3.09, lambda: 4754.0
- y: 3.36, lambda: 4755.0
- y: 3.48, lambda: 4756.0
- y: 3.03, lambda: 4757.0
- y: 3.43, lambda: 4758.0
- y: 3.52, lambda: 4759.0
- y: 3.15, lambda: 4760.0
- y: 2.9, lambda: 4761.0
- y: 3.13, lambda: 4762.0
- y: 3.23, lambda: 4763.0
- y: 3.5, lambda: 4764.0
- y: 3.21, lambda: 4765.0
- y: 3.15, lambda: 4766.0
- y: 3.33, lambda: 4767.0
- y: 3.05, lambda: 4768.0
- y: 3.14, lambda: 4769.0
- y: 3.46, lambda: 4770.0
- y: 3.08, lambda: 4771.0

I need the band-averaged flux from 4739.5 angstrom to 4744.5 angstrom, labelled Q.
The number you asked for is 3.27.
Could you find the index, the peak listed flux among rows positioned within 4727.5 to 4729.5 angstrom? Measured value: 3.09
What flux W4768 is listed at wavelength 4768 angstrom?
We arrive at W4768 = 3.05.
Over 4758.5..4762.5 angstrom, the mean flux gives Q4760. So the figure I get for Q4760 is 3.17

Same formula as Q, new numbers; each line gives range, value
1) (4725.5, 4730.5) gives 2.98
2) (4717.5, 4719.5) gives 3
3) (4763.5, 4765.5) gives 3.35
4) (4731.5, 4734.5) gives 3.11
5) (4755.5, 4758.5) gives 3.31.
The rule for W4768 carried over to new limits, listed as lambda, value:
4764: 3.5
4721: 3.44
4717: 3.02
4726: 3.2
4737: 3.2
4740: 3.24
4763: 3.23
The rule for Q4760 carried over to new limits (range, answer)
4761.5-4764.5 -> 3.29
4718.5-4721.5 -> 3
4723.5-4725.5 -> 3.16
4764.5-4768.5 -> 3.18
